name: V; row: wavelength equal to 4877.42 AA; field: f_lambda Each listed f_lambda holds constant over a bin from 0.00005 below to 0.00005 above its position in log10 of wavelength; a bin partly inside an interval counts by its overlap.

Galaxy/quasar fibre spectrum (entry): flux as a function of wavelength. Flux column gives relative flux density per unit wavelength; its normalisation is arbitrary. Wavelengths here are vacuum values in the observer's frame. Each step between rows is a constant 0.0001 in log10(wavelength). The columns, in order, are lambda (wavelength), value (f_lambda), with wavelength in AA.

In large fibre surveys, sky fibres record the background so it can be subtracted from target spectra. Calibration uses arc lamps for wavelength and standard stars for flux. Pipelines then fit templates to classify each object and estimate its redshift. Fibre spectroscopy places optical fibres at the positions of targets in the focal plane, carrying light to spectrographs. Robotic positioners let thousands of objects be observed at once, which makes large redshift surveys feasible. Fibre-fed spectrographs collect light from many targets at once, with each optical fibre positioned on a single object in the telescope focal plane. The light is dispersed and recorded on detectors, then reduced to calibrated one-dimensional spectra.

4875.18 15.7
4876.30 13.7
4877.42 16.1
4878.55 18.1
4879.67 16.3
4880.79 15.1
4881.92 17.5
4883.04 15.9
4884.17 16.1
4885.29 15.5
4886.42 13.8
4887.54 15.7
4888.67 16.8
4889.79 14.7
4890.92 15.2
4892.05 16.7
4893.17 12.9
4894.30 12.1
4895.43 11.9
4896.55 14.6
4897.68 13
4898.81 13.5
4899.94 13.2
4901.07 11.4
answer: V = 16.1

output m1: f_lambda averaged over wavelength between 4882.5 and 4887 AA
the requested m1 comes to 15.3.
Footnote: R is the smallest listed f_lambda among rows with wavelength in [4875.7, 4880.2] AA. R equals 13.7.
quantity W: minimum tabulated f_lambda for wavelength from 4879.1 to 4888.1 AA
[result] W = 13.8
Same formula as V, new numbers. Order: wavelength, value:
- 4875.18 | 15.7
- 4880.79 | 15.1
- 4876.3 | 13.7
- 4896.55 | 14.6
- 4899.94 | 13.2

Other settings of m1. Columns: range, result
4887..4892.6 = 15.8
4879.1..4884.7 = 16.2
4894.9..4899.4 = 13.3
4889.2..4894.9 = 14.3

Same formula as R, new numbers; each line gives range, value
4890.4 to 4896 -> 11.9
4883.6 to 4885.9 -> 15.5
